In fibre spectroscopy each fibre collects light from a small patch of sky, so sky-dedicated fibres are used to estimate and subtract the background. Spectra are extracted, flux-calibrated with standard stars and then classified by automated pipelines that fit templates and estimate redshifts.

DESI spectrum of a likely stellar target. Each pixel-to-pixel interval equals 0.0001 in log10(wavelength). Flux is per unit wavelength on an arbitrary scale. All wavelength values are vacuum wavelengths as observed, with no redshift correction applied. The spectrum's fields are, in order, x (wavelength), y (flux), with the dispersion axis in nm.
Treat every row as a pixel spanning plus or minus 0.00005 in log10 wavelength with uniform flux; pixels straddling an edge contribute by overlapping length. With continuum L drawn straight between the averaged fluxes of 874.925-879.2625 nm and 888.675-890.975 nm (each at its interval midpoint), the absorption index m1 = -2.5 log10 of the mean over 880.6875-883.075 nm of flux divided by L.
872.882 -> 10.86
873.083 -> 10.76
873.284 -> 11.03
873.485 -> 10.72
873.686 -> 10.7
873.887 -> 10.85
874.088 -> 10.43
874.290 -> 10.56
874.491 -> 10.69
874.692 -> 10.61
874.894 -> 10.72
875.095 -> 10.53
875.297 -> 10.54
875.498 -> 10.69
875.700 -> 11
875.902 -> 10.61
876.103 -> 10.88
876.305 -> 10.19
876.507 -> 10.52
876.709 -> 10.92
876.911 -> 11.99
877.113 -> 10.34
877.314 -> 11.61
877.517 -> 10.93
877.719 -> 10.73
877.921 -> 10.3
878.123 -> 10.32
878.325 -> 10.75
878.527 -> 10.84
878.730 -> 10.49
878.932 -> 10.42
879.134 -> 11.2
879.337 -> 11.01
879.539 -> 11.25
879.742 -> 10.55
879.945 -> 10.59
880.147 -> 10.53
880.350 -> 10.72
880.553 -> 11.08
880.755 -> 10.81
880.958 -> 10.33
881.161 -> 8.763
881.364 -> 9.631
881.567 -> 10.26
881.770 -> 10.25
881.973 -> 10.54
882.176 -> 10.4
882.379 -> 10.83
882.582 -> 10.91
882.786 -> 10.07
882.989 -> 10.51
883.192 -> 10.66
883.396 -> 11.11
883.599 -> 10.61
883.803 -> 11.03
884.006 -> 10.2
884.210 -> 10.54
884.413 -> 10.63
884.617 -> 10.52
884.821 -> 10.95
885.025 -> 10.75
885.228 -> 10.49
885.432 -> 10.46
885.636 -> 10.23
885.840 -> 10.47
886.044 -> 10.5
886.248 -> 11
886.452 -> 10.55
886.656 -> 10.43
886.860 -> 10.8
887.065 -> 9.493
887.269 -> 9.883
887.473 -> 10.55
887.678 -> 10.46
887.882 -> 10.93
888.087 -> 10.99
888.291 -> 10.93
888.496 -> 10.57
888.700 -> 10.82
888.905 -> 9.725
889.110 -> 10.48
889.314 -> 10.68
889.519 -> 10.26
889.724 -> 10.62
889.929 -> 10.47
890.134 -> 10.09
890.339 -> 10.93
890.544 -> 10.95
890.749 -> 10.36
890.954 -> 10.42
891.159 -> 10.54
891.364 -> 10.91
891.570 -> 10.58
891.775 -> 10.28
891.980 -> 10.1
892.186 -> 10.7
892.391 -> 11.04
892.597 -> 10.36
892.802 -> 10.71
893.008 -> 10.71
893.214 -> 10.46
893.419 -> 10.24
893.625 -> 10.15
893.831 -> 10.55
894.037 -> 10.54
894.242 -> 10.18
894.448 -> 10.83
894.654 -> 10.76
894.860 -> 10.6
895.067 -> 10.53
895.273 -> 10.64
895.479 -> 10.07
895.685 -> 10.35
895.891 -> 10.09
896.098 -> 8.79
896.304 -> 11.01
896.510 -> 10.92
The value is 0.04 mag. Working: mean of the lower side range 10.8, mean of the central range 10.3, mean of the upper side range 10.5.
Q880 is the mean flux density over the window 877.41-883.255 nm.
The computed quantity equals 10.5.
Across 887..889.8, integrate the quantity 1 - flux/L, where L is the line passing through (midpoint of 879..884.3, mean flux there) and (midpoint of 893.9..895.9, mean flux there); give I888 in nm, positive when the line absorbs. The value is 0.01 nm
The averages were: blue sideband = 10.6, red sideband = 10.5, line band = 10.5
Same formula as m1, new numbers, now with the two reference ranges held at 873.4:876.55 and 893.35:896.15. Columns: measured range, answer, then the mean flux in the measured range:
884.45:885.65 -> -0.01 mag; 10.6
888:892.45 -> -0.02 mag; 10.6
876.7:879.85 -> -0.03 mag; 10.9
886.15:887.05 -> -0.01 mag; 10.6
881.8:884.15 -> -0.01 mag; 10.6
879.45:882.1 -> 0.02 mag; 10.4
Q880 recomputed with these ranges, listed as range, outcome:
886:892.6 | 10.5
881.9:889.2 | 10.6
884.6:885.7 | 10.6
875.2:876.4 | 10.7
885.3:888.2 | 10.5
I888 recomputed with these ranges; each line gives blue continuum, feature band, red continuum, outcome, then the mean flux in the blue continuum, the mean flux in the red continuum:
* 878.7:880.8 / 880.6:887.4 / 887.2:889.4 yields 0.15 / 10.8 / 10.6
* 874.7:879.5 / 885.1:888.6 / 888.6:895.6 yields 0.03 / 10.8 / 10.5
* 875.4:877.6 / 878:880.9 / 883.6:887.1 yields 0.01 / 10.9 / 10.6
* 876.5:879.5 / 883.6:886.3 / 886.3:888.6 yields 0.00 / 10.8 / 10.5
